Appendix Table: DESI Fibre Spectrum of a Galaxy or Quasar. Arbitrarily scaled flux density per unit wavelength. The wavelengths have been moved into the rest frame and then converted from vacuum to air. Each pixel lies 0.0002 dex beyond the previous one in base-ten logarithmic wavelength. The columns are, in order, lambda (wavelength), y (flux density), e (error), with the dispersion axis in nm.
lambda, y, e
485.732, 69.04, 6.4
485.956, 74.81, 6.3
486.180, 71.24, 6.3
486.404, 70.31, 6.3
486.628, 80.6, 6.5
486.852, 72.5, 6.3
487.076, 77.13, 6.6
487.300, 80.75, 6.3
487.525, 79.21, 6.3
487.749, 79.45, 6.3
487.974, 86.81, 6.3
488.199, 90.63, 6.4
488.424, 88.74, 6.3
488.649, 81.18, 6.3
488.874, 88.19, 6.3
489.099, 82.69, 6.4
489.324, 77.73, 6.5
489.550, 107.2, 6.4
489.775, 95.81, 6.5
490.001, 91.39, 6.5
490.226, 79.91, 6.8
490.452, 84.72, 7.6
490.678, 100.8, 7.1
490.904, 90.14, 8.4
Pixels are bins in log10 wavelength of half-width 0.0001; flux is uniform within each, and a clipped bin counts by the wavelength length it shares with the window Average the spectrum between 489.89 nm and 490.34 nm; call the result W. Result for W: 85.7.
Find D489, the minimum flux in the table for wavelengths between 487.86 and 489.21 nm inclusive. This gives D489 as 81.18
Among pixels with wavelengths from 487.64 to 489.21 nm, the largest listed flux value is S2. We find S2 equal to 90.63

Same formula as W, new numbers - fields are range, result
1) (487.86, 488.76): 86.8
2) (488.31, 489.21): 85.2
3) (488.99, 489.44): 80.3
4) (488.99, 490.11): 91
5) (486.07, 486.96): 73.7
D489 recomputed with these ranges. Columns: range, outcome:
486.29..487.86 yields 70.31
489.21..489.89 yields 77.73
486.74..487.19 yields 72.5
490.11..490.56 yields 79.91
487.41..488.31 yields 79.21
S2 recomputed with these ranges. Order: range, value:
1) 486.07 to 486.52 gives 71.24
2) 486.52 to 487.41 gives 80.75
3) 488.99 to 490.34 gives 107.2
